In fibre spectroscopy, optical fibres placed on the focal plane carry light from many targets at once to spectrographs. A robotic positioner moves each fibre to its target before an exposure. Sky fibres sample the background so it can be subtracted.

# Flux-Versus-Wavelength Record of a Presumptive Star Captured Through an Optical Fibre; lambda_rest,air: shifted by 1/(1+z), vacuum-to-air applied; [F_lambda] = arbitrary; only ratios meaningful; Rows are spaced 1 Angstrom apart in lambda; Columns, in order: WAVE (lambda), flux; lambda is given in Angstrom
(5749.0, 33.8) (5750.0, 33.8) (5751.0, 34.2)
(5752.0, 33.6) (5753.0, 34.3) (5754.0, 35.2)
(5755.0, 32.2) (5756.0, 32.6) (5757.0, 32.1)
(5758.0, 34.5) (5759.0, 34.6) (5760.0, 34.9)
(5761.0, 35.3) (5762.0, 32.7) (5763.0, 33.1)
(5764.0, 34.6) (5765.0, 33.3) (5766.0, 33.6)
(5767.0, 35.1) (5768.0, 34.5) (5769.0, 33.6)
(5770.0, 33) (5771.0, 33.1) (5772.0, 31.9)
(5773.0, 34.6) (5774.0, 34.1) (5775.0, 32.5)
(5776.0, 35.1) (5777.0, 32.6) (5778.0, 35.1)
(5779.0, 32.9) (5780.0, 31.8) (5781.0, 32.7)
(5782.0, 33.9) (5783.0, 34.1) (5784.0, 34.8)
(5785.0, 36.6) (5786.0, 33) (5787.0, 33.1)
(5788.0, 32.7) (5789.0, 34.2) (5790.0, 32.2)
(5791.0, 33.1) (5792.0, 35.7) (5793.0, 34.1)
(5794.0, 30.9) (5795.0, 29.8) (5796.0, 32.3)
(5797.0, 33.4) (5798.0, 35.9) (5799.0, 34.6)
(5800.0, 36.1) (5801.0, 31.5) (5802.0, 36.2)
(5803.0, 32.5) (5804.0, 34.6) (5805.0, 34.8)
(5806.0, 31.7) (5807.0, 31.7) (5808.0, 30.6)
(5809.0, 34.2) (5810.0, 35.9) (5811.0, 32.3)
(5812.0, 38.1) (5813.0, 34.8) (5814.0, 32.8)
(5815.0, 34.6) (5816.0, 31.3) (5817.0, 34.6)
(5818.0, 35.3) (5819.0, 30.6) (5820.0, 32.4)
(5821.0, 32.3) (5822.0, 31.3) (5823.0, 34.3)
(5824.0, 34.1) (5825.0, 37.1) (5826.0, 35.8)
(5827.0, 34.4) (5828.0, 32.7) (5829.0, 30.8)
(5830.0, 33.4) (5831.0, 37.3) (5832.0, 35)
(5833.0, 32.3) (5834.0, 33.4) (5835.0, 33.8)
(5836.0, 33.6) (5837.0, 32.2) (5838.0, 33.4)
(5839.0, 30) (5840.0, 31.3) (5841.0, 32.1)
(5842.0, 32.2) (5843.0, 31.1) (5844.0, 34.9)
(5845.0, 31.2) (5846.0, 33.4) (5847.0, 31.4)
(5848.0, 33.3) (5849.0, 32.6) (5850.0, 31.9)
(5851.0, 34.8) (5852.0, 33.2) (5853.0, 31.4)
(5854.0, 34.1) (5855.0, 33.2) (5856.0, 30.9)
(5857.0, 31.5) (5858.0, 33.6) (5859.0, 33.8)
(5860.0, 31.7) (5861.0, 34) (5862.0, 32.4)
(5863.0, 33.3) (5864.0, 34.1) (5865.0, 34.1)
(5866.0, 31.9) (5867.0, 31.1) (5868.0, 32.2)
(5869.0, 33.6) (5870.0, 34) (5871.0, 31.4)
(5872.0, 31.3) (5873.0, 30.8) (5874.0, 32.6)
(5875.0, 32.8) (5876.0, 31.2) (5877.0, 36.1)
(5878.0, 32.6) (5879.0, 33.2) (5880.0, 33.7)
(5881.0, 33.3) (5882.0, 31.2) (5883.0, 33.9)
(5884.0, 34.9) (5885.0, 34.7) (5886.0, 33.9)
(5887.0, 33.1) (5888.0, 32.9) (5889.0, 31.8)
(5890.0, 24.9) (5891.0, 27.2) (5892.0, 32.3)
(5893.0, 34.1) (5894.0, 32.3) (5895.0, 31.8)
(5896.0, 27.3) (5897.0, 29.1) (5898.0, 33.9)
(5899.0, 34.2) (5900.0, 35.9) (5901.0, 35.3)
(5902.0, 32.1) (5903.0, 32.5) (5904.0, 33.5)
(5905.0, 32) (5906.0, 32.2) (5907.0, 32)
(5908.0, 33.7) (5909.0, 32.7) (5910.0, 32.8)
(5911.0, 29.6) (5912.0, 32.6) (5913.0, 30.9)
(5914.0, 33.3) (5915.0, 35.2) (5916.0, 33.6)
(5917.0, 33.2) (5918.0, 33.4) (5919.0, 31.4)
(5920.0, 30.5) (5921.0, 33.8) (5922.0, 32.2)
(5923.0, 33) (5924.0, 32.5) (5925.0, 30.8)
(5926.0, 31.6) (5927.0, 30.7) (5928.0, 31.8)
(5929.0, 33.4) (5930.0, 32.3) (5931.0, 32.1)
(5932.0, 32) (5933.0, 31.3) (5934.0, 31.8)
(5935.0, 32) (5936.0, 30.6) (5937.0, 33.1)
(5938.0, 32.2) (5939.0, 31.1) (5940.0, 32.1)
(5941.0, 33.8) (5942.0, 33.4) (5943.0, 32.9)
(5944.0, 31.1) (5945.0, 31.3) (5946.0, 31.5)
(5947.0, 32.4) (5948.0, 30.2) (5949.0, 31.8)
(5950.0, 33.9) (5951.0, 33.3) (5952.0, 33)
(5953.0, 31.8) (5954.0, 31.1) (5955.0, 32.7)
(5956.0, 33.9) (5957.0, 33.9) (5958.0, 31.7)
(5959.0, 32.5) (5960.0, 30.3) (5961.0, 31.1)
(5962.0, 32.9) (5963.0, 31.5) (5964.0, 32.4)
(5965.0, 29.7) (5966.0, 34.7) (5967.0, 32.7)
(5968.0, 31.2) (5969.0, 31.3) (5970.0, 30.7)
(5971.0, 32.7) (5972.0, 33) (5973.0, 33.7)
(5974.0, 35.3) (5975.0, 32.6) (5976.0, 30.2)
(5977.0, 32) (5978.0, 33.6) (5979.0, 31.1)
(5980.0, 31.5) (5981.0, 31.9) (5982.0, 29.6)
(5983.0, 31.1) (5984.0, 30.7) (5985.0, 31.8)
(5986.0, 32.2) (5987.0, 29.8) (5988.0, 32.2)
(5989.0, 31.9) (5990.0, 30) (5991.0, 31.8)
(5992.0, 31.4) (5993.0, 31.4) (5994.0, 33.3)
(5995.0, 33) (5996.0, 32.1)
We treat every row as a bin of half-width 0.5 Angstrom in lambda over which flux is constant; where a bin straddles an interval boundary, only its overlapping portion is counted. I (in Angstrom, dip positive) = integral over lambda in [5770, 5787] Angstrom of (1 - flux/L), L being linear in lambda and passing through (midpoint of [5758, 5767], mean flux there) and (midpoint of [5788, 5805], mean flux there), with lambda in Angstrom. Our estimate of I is 0.1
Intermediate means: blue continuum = 34.1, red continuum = 33.6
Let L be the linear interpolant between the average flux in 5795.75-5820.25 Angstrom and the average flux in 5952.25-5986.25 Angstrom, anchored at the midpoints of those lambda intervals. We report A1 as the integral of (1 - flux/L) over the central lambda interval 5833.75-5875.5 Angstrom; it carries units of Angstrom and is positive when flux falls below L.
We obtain 0.8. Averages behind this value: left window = 33.7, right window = 32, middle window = 32.6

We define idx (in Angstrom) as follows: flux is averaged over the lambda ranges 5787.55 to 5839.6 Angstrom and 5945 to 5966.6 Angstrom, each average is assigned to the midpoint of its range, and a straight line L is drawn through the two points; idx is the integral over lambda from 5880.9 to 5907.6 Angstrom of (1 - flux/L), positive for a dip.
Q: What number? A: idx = 0.4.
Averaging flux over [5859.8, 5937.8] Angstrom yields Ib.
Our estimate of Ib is 32.4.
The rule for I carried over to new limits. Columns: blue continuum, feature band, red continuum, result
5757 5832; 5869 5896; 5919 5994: 0.4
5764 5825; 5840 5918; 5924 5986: 0.5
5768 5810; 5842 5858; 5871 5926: 0.1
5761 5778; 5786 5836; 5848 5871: -0.4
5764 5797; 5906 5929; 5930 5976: 0.1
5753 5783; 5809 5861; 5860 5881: -0.2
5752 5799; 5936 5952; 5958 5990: -0.1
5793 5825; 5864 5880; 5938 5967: 0.1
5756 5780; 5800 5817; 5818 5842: -0.2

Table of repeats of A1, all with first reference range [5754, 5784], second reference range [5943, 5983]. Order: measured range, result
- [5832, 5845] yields 0.2 Angstrom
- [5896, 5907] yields -0.1 Angstrom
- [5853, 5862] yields 0.1 Angstrom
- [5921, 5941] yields 0.2 Angstrom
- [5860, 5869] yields 0.0 Angstrom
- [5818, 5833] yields -0.2 Angstrom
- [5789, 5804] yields 0.0 Angstrom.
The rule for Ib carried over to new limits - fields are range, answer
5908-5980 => 32.2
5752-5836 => 33.7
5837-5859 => 32.5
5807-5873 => 33.1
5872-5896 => 32.3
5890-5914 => 32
